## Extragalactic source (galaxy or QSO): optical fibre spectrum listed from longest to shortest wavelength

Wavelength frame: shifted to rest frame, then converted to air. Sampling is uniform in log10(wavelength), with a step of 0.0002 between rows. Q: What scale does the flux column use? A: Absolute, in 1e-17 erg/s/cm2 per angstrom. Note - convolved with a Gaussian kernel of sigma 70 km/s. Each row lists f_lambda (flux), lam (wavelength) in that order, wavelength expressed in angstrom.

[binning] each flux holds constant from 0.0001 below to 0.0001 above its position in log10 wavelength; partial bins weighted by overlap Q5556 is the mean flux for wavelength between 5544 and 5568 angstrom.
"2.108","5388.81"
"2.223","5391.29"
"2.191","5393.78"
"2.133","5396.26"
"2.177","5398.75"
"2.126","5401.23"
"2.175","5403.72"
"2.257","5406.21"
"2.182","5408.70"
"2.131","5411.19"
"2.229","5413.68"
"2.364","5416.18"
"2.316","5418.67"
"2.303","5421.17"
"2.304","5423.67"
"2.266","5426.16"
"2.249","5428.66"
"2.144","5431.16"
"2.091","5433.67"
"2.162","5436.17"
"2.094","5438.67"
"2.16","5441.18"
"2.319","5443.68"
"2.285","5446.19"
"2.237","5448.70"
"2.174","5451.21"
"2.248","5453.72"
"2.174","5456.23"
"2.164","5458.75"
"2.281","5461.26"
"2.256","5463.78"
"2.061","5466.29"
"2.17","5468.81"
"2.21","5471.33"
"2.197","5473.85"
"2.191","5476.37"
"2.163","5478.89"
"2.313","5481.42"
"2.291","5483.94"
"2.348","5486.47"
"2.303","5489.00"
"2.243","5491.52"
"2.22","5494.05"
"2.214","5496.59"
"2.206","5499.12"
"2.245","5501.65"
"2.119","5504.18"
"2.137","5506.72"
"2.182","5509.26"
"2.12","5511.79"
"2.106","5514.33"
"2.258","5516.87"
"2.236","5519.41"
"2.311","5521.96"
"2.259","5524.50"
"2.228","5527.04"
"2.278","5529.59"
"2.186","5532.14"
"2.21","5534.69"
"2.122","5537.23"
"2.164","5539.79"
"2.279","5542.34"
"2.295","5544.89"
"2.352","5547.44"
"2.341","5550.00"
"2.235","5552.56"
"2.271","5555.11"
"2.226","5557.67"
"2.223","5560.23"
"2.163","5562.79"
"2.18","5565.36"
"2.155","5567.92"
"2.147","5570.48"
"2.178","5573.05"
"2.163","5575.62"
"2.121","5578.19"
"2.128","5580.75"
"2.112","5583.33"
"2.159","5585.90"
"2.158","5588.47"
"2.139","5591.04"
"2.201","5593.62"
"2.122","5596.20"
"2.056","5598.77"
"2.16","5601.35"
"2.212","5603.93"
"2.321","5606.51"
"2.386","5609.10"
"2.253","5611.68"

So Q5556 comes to 2.25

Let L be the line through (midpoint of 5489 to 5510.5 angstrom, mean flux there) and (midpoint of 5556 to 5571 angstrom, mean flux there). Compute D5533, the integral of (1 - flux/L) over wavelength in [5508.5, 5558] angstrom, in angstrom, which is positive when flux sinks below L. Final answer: -0.9 angstrom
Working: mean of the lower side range 2.2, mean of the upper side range 2.19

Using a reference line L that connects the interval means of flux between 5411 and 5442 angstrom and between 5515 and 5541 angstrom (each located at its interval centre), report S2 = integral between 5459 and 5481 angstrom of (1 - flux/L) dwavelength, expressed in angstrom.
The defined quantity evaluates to 0.26 angstrom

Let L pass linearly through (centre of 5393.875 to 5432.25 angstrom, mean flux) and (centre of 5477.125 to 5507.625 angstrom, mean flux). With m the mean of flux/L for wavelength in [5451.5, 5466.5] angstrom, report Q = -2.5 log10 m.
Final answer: 0.01 mag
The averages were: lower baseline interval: 2.22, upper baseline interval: 2.23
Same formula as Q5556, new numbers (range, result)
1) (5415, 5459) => 2.23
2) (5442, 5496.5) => 2.23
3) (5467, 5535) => 2.22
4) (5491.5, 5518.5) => 2.18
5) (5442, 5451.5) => 2.26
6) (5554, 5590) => 2.17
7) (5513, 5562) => 2.24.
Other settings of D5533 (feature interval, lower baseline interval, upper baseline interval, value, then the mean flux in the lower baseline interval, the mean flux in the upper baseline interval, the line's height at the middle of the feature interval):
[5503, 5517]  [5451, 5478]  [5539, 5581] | 0.4 angstrom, 2.19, 2.22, 2.2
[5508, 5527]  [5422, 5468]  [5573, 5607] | -0.3 angstrom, 2.2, 2.16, 2.18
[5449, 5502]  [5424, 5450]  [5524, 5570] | -0.2 angstrom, 2.2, 2.23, 2.21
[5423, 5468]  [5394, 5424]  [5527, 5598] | 0.3 angstrom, 2.22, 2.2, 2.22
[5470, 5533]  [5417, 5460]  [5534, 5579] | -0.2 angstrom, 2.22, 2.21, 2.22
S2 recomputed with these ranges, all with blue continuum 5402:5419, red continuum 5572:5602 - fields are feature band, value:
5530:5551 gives -0.8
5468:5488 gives -0.4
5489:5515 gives 0.0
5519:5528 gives -0.4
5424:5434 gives 0.1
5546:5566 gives -0.9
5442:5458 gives -0.2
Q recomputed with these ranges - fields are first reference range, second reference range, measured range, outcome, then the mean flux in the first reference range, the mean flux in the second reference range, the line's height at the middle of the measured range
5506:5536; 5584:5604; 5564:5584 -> 0.01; 2.21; 2.15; 2.16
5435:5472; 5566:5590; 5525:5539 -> -0.02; 2.2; 2.15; 2.17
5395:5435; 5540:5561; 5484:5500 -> 0.00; 2.22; 2.27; 2.25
